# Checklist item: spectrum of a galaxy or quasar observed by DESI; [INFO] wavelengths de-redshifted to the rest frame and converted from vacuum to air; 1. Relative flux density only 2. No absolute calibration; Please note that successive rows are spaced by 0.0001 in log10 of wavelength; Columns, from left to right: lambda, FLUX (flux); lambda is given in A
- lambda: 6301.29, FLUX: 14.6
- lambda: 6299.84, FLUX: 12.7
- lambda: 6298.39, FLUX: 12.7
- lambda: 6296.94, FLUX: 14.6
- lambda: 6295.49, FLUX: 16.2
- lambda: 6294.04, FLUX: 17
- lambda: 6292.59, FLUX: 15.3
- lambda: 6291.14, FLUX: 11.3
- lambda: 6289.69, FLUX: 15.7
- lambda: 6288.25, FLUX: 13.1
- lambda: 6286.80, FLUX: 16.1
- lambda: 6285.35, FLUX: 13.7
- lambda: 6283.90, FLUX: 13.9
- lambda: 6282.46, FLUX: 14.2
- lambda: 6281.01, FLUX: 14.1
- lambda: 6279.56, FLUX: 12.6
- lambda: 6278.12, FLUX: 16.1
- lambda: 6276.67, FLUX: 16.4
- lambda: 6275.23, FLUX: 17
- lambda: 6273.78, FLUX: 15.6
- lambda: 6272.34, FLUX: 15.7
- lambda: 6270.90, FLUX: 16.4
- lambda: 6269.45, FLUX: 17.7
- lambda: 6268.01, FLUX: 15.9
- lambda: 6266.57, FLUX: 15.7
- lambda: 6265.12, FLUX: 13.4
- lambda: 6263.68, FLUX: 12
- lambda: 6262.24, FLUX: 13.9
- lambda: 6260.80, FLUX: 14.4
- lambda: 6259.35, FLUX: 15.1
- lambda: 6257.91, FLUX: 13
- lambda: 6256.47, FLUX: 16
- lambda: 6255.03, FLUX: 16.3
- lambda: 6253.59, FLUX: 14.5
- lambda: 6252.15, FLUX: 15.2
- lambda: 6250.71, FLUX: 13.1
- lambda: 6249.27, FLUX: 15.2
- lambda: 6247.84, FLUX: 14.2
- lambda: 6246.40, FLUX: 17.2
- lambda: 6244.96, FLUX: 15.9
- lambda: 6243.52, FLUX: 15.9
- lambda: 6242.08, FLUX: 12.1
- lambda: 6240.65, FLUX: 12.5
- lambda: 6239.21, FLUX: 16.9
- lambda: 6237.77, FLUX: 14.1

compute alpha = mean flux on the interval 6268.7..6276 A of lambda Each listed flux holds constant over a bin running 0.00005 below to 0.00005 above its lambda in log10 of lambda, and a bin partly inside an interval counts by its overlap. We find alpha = 16.5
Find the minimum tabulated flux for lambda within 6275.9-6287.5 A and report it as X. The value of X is 12.6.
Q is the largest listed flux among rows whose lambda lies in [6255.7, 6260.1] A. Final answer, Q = 16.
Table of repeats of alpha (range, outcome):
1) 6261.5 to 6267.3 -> 13.8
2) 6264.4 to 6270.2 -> 15.7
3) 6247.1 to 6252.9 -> 14.4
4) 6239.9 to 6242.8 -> 12.4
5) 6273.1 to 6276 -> 16.3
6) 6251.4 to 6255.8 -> 15.3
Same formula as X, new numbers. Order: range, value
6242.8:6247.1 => 15.9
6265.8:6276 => 15.6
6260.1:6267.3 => 12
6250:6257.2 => 13.1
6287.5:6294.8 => 11.3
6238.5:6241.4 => 12.5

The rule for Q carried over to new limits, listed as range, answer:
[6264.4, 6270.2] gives 17.7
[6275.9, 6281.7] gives 16.4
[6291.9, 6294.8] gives 17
